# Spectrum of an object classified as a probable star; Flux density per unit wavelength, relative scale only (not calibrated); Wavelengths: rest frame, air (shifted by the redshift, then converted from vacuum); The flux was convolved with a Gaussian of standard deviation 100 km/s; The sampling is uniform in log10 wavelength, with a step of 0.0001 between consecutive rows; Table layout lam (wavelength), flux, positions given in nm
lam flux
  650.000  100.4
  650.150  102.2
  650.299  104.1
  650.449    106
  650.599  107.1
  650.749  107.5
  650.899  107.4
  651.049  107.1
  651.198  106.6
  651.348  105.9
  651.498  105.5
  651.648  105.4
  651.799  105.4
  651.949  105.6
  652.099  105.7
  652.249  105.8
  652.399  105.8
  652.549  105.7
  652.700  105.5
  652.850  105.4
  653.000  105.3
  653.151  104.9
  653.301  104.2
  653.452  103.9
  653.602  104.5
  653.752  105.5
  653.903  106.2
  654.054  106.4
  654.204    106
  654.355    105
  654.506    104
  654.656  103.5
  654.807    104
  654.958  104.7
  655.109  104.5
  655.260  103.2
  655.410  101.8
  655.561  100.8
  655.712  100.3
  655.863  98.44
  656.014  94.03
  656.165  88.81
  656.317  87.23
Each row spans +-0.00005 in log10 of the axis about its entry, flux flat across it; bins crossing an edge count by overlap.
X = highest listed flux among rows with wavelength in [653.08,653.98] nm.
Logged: 106.2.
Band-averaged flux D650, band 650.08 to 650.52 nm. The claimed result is 104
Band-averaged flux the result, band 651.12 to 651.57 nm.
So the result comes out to 106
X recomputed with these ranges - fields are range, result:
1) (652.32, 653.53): 105.8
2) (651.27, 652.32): 105.9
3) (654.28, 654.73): 105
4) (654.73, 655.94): 104.7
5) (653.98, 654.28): 106.4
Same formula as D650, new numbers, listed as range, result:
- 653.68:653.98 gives 106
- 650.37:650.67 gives 106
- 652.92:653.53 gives 105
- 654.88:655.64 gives 103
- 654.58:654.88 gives 104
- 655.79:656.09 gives 96.2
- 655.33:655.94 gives 100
